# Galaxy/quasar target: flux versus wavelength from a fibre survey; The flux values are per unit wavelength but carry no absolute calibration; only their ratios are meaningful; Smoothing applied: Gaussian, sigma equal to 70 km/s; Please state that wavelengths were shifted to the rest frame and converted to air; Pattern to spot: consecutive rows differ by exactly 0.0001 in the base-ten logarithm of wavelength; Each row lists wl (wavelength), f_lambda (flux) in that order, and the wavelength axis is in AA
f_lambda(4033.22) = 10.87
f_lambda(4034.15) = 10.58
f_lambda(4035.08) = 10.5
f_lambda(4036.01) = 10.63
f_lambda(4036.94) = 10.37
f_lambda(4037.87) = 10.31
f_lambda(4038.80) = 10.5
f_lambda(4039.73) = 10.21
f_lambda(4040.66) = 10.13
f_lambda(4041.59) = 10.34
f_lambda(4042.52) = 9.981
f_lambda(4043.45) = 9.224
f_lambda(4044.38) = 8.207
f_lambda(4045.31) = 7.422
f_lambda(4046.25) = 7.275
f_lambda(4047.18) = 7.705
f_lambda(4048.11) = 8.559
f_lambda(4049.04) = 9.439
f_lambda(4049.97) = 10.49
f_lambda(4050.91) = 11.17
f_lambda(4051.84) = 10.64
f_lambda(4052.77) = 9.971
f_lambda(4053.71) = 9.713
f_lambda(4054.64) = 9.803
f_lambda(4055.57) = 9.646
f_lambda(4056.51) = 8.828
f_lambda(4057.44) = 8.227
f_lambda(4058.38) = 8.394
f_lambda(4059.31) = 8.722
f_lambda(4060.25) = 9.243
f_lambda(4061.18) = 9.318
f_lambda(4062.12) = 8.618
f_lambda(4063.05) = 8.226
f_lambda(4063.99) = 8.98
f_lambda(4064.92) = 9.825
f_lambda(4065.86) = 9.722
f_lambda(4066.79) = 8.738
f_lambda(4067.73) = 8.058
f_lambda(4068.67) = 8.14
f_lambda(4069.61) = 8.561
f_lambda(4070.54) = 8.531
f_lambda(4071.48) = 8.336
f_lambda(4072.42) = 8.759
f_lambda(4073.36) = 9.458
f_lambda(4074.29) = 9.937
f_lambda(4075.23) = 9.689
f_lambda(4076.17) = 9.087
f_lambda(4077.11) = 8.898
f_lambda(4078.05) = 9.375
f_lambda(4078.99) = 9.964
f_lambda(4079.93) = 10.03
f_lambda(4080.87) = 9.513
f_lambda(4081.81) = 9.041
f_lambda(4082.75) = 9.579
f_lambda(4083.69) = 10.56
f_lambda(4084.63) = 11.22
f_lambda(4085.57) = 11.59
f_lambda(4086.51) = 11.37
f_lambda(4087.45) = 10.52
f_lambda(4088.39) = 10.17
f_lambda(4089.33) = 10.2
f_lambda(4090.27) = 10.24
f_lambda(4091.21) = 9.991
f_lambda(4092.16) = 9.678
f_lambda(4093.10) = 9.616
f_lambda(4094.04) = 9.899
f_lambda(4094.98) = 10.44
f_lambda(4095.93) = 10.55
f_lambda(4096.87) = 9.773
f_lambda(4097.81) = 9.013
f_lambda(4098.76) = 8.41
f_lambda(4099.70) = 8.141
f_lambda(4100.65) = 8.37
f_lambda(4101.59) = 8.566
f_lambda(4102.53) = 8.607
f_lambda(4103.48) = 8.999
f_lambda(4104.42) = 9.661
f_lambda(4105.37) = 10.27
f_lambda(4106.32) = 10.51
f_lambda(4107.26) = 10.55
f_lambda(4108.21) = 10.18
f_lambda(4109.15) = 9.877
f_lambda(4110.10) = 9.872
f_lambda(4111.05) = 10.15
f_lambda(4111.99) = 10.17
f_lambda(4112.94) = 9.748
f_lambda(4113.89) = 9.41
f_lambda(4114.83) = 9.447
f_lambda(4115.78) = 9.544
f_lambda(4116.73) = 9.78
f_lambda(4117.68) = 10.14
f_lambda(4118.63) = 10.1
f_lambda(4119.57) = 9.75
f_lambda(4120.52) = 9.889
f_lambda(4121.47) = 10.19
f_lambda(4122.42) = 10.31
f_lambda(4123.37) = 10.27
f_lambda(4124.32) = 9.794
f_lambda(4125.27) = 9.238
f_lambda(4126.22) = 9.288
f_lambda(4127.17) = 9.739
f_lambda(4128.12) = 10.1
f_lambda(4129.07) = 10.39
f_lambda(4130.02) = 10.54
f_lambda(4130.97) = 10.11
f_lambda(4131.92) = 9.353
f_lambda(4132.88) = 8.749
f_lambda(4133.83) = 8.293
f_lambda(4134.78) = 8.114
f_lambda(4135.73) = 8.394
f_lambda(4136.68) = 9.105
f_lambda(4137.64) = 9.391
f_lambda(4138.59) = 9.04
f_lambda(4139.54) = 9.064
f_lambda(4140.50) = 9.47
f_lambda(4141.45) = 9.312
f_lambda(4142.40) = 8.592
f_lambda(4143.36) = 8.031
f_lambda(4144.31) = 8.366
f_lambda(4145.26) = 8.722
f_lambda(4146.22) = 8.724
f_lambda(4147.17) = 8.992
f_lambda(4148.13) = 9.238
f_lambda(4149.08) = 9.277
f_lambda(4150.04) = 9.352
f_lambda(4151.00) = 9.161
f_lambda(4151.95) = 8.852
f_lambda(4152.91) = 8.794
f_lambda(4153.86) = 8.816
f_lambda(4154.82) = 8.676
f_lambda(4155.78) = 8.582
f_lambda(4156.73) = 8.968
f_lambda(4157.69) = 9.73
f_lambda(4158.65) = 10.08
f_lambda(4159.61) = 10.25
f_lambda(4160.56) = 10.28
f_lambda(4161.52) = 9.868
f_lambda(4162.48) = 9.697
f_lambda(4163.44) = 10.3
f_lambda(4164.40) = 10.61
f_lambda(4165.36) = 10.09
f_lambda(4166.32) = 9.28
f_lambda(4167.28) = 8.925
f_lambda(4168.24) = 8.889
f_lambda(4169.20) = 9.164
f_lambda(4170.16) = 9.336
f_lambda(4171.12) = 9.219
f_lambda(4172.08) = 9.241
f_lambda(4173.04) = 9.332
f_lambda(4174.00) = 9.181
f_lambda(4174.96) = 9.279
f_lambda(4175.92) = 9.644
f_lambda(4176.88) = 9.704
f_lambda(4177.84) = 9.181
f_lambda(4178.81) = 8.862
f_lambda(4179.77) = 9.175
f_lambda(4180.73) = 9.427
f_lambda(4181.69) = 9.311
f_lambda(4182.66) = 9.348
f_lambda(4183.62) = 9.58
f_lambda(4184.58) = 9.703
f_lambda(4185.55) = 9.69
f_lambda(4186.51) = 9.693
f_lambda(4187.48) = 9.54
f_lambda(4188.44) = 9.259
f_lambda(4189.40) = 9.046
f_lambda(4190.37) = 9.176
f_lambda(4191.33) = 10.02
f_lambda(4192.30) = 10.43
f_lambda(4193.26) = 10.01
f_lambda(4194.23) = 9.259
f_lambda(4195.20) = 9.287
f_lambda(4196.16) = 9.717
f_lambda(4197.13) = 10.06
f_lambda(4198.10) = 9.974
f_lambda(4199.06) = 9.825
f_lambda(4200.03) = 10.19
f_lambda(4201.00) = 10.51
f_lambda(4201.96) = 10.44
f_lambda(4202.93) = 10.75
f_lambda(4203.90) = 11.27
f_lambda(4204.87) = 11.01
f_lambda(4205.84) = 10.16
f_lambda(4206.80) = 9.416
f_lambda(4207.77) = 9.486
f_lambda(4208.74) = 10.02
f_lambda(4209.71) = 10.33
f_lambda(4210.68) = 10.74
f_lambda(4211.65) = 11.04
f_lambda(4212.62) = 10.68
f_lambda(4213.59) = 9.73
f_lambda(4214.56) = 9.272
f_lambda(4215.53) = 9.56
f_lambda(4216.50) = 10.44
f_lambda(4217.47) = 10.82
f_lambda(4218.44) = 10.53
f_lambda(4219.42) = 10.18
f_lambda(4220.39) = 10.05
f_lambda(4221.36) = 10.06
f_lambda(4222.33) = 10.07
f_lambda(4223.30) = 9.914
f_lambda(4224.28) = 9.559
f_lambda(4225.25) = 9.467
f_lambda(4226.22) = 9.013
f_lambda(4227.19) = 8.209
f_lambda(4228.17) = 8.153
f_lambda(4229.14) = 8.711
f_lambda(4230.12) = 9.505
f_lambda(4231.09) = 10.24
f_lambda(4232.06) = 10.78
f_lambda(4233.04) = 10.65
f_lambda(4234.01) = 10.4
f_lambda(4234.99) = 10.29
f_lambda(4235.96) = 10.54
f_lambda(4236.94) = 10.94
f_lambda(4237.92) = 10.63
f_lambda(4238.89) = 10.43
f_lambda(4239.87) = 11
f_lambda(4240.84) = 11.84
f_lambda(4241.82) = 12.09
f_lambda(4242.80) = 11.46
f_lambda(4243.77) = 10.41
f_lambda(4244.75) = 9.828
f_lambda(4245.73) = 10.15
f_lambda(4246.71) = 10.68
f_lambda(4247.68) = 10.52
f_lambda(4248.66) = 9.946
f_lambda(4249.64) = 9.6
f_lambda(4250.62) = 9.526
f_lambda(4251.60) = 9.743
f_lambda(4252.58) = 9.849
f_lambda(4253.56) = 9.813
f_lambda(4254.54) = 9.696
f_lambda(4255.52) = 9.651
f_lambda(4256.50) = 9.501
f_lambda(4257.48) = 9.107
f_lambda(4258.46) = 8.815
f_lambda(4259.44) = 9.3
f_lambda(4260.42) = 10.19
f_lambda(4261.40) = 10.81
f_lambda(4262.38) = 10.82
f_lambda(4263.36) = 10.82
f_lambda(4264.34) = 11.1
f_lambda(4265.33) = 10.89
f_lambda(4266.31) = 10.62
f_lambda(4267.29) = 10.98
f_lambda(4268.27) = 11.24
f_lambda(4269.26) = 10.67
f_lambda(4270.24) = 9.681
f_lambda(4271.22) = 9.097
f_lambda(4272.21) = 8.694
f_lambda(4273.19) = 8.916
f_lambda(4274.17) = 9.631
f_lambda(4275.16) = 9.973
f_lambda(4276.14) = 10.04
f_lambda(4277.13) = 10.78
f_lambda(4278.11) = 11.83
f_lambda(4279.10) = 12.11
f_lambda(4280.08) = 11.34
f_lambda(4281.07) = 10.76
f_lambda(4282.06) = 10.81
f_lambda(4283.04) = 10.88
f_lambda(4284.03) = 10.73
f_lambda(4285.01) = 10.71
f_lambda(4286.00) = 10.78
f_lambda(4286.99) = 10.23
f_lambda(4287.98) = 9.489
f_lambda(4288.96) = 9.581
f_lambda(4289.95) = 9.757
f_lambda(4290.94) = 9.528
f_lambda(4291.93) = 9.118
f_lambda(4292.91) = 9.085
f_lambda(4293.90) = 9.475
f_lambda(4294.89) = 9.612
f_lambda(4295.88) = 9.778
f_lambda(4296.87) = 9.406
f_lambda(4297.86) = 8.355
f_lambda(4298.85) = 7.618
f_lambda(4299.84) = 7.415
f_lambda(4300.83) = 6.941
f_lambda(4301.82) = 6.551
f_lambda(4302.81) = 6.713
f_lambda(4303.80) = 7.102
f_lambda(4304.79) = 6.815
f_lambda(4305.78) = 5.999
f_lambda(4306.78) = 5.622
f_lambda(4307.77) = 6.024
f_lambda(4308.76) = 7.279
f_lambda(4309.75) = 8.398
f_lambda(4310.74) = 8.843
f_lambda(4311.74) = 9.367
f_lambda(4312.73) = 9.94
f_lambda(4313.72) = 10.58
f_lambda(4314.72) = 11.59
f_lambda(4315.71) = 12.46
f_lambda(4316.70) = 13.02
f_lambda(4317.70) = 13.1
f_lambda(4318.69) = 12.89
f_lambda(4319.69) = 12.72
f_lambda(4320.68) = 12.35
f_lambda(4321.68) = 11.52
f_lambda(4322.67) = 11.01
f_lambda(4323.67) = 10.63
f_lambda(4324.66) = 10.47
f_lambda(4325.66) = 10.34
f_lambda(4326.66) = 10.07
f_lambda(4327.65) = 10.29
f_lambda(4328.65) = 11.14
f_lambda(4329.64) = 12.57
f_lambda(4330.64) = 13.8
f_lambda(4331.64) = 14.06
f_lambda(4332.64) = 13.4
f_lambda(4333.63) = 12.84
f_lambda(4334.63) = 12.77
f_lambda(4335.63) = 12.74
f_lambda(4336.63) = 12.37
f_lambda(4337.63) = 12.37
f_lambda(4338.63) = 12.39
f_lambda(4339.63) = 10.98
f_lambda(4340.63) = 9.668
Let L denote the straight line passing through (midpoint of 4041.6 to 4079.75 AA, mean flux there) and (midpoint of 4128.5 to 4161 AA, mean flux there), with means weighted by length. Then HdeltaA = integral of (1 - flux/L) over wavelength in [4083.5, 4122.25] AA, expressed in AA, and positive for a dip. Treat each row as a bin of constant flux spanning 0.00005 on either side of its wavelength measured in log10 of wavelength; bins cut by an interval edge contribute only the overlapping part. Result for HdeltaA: -3.2 AA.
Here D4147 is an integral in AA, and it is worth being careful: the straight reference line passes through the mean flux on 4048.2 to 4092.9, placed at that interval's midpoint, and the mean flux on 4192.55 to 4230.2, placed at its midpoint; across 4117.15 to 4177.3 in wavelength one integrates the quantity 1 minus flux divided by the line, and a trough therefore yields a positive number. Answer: 2.3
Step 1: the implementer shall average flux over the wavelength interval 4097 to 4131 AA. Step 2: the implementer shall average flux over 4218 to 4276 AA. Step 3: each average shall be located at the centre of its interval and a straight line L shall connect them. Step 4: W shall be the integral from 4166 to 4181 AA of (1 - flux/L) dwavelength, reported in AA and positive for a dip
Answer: 1.0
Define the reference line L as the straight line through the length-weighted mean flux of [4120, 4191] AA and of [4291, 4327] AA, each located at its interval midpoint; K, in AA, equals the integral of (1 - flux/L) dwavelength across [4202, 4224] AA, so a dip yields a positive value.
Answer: -2.1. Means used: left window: 9.36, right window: 9.4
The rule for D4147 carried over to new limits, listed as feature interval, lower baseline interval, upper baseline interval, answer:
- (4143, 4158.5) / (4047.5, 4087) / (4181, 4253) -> 1.3 AA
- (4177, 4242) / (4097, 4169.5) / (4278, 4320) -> -3.5 AA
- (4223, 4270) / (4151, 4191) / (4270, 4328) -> -2.8 AA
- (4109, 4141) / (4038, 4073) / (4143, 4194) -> -1.1 AA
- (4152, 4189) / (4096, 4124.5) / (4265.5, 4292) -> 1.7 AA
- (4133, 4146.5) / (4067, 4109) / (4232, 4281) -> 1.5 AA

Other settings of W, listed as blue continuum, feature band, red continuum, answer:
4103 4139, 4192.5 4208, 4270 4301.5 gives -0.6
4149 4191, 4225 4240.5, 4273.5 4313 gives -1.2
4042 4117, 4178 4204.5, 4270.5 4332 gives -0.2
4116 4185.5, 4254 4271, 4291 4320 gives -2.0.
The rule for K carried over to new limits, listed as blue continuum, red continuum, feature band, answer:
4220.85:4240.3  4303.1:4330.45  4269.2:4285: -0.6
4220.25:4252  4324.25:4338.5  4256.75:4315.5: 8.7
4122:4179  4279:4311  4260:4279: -3.1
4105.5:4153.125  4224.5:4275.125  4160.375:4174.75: 0.2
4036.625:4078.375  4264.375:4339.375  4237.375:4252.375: -0.7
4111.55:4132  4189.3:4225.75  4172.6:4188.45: 1.0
